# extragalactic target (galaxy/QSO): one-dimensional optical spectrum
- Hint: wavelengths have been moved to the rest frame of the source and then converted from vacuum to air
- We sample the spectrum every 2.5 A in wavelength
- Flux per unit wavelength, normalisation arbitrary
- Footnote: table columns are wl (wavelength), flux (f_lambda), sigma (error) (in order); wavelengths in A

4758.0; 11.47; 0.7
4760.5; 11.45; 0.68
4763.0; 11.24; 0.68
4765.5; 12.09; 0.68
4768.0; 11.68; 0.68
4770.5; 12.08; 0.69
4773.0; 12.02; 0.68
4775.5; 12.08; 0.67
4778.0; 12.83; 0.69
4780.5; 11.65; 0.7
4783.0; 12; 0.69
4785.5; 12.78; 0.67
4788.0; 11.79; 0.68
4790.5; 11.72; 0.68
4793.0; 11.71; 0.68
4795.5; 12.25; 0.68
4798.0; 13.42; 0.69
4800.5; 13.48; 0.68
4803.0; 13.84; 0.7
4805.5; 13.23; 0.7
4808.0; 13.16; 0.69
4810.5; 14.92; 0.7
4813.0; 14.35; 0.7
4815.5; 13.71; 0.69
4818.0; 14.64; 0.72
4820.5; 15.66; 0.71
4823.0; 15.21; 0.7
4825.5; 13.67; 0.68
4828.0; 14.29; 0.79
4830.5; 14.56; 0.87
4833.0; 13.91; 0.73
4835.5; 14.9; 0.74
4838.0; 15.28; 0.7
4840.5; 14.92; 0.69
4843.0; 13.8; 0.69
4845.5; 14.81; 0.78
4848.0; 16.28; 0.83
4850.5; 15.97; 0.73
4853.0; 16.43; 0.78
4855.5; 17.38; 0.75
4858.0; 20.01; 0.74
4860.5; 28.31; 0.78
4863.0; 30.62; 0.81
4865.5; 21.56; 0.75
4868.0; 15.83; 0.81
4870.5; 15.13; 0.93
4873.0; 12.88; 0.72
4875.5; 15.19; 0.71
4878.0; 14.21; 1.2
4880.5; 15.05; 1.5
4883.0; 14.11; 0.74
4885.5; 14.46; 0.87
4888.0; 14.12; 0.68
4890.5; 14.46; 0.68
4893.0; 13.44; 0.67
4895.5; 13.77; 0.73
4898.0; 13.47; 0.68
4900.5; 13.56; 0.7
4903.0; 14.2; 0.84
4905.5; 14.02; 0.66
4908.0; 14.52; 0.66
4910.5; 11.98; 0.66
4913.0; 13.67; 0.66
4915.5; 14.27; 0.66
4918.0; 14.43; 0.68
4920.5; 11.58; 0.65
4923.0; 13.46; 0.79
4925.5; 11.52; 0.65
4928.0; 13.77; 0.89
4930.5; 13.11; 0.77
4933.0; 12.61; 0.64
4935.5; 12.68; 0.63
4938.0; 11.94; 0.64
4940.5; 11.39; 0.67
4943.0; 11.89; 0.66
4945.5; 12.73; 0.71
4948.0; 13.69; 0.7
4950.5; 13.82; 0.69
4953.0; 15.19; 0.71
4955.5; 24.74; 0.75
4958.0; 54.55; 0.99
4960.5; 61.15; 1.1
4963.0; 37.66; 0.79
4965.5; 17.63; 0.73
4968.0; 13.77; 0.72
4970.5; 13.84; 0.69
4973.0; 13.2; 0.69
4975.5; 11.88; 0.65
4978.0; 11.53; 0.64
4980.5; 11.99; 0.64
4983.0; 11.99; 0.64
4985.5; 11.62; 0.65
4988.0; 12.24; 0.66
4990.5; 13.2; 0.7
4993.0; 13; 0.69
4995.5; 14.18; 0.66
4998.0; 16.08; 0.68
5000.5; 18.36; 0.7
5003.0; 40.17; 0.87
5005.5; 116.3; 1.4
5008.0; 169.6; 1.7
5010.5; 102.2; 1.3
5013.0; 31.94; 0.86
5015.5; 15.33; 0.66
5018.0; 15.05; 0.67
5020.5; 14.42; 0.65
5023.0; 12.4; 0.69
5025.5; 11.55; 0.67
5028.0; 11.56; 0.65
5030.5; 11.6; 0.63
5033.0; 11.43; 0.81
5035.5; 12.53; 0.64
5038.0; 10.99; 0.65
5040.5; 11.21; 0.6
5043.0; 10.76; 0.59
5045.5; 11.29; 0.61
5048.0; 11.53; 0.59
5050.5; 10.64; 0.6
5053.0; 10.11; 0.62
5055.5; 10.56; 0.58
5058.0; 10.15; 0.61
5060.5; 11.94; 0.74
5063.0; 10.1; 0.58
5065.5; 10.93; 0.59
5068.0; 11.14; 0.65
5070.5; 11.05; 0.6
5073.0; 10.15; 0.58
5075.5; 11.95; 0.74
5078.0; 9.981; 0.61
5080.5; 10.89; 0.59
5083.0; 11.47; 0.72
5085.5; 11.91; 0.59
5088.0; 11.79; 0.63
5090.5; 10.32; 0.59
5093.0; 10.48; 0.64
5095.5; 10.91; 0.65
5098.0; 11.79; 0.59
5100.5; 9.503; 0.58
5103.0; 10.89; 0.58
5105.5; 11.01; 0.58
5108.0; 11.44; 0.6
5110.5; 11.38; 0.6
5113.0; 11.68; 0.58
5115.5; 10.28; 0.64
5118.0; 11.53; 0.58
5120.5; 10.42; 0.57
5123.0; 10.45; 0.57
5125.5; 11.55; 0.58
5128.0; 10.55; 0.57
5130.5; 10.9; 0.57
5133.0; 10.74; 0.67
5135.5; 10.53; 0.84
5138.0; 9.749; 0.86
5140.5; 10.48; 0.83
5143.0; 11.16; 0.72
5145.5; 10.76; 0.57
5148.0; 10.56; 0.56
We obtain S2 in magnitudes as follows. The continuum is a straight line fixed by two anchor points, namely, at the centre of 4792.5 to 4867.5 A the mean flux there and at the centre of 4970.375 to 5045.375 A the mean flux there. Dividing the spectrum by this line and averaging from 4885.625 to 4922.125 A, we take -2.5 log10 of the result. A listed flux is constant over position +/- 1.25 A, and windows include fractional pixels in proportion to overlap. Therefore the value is 0.42 mag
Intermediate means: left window 15.9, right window 26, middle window 13.7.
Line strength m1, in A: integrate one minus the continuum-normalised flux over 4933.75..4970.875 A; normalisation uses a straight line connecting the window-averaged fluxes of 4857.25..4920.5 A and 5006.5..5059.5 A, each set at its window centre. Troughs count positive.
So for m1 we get -3.4 A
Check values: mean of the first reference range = 15.8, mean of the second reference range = 25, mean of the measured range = 21.8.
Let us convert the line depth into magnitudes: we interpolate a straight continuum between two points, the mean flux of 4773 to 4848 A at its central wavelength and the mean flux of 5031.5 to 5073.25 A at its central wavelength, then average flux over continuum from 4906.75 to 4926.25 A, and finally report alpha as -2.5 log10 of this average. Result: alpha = -0.06 mag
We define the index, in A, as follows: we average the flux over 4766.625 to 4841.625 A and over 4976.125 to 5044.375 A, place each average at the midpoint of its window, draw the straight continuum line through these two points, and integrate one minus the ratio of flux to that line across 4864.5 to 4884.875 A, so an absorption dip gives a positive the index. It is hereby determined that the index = 3.1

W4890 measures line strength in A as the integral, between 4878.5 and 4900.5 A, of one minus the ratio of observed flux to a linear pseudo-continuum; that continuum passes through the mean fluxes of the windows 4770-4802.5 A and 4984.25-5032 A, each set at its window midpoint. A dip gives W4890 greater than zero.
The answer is 8.2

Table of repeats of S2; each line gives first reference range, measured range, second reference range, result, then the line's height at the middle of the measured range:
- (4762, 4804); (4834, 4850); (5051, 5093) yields -0.25 mag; 12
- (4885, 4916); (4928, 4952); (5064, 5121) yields 0.04 mag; 13.2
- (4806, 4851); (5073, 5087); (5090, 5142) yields 0.01 mag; 11.3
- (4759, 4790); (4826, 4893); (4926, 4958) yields -0.19 mag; 13.8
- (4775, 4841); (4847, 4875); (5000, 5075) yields -0.17 mag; 16.2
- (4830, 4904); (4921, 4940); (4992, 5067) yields 0.49 mag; 19.8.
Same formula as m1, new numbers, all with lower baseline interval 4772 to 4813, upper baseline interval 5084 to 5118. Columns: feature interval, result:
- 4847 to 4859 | -4.6 A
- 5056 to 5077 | 0.6 A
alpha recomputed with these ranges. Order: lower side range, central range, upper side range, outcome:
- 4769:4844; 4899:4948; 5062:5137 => -0.05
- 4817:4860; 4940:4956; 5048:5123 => -0.07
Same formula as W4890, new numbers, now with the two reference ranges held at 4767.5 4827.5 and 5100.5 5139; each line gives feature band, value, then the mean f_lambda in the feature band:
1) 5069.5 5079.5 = 0.34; 10.8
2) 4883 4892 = -1.31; 14.3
